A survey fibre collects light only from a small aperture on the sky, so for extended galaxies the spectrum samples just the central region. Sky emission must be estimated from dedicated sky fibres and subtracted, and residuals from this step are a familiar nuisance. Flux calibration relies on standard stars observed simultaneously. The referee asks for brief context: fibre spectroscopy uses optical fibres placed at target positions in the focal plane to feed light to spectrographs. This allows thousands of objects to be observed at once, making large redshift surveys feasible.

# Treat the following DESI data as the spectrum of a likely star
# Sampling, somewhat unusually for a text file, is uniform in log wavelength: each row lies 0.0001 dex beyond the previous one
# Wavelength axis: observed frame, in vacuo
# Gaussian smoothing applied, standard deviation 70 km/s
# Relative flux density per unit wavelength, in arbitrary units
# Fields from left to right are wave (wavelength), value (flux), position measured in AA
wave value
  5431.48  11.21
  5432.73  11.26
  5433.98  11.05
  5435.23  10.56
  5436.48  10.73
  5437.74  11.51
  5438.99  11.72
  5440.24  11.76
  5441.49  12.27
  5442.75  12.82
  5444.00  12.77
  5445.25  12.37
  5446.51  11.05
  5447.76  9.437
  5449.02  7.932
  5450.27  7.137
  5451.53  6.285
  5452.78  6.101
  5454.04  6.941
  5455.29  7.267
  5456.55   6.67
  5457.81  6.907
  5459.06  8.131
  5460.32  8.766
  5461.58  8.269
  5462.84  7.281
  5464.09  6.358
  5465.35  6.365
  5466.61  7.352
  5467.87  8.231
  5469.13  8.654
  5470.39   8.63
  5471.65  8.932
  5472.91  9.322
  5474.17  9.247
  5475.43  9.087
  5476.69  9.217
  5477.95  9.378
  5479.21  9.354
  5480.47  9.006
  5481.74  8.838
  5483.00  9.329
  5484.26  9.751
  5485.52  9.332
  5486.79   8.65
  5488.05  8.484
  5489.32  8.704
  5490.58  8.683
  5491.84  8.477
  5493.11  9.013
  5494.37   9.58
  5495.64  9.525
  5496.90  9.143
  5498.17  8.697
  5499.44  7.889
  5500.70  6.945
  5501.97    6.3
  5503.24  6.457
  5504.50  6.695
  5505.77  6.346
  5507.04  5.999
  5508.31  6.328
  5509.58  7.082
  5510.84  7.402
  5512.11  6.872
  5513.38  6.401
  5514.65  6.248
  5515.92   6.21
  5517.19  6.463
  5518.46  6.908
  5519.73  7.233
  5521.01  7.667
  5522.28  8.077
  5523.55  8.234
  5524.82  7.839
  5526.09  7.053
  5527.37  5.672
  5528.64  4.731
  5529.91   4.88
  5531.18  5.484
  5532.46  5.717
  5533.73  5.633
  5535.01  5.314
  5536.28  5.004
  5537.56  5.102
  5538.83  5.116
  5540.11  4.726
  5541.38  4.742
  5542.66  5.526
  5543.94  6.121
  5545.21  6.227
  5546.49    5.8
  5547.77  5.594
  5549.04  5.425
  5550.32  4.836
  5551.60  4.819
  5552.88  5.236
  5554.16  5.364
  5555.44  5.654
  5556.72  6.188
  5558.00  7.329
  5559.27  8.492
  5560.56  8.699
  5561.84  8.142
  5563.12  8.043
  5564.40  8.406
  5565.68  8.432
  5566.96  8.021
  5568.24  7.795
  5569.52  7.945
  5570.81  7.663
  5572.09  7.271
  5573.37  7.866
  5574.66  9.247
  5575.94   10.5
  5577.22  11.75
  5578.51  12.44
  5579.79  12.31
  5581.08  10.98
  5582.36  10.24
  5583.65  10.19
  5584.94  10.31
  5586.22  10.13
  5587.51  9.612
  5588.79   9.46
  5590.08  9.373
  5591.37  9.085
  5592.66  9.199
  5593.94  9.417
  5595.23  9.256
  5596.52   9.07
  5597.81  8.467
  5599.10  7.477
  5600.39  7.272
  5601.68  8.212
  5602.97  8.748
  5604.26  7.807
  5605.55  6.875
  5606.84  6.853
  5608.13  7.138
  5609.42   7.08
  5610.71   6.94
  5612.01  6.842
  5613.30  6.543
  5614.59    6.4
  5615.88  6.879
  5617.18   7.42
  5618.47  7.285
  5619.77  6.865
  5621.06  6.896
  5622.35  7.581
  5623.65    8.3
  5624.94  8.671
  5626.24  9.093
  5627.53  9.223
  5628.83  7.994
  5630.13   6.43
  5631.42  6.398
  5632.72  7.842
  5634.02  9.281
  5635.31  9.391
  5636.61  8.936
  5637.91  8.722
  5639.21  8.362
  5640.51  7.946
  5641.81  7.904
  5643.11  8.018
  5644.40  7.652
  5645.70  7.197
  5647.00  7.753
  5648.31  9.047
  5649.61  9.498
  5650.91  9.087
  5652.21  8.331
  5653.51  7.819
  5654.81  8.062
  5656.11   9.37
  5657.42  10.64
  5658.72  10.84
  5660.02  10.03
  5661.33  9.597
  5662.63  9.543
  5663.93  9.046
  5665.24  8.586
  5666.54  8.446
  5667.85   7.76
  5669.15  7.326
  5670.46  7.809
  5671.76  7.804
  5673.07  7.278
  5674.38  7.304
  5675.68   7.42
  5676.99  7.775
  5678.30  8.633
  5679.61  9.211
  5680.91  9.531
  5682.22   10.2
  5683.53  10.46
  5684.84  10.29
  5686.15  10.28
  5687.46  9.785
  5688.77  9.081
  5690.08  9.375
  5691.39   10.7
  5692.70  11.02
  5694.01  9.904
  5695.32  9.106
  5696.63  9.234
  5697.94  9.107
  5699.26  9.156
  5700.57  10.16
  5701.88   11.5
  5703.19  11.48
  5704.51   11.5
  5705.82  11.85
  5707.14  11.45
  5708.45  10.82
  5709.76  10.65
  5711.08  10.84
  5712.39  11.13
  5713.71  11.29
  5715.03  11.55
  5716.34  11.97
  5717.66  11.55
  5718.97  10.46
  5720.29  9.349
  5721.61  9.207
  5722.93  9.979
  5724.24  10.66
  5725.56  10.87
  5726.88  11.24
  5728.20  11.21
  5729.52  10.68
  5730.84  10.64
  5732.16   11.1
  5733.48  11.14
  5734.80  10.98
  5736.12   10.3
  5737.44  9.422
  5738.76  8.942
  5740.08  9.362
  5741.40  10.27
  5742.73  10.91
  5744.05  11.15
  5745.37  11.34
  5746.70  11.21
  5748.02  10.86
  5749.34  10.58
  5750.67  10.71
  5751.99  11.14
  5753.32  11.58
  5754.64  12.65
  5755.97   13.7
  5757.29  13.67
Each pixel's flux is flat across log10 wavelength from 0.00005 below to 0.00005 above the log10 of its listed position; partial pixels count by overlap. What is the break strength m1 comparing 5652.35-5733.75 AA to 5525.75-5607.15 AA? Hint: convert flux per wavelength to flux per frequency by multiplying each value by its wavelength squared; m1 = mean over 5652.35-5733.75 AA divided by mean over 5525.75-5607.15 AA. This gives 1.36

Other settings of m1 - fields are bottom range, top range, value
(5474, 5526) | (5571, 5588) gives 1.31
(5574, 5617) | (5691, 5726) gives 1.25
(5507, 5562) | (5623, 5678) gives 1.41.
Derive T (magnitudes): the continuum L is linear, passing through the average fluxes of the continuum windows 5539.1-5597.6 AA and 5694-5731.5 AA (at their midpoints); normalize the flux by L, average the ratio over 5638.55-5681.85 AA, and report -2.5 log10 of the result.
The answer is 0.14 mag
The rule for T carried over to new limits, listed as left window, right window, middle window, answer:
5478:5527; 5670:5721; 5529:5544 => 0.487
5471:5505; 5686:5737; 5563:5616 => 0.101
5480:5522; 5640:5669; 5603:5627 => 0.154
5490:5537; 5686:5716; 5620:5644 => 0.133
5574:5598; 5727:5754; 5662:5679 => 0.279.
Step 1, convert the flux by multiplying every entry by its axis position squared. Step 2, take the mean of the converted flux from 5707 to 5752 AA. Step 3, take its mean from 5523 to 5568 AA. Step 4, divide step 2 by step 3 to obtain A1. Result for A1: 1.83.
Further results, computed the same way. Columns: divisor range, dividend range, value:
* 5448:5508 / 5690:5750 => 1.43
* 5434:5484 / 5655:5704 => 1.11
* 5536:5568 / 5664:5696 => 1.48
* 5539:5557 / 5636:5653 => 1.59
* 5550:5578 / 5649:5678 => 1.16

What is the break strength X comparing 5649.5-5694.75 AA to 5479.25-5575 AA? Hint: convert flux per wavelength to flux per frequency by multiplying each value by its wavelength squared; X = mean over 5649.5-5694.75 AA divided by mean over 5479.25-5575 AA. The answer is 1.4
